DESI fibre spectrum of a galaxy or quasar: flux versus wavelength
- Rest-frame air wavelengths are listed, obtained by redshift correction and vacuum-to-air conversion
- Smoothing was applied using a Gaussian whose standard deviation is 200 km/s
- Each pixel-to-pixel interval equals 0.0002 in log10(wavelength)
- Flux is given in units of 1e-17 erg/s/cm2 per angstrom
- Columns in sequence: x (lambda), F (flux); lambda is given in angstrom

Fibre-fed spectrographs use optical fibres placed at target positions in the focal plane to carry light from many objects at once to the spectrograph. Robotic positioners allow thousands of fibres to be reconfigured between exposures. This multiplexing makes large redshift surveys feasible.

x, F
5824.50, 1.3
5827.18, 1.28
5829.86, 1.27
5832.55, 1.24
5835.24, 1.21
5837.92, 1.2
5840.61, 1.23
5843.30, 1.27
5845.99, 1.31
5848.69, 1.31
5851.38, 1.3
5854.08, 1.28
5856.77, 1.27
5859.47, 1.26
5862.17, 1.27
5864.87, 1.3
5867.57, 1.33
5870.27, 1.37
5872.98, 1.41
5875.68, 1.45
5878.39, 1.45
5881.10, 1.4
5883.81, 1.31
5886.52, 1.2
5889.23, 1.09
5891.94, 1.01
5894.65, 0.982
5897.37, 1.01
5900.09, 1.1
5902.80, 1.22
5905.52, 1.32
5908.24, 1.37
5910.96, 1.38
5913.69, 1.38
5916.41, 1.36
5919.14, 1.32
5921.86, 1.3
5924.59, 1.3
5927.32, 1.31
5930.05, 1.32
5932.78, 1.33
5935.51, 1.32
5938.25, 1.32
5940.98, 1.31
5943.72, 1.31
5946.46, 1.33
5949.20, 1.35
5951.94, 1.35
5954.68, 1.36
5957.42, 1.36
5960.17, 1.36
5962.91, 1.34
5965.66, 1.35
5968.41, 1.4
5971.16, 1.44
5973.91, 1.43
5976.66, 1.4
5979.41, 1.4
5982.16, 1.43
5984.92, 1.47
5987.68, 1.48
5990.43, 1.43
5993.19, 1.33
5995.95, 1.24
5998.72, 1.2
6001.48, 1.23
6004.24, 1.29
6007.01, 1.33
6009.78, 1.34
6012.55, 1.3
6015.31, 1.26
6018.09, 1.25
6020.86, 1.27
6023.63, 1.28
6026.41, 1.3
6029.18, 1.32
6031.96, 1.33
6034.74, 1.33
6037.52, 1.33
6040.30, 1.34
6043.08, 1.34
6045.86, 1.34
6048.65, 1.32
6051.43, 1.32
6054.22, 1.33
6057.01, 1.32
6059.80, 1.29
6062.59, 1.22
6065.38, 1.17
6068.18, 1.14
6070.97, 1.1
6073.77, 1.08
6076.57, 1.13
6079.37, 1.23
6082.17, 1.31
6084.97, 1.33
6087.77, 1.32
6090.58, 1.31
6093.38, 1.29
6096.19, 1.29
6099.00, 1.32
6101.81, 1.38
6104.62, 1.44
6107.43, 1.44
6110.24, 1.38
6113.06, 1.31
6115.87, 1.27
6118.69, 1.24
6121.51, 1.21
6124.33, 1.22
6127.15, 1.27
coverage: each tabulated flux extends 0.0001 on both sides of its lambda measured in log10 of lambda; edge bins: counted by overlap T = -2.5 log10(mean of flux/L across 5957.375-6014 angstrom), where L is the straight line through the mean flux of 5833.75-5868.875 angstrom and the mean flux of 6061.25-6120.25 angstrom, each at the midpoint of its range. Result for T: -0.07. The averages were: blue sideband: 1.27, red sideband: 1.27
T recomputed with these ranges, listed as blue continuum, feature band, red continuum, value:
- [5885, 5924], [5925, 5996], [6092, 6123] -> -0.097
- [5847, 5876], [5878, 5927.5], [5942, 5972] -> 0.073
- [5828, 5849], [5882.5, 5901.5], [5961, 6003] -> 0.178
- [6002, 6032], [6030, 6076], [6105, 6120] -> 0.036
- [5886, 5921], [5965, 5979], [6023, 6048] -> -0.110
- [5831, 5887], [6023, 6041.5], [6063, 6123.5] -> -0.034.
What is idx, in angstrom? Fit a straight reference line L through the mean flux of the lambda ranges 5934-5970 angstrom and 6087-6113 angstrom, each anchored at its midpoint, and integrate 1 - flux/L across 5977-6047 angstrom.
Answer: 1.0 angstrom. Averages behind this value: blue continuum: 1.34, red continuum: 1.35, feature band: 1.33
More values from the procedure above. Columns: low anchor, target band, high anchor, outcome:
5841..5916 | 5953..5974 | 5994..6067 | -1.5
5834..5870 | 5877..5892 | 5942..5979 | 0.5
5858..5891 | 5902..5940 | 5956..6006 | 0.3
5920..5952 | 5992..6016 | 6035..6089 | 0.2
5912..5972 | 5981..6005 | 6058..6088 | -1.0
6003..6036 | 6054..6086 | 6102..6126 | 2.3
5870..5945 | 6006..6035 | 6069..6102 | -0.8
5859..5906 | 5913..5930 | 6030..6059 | -0.8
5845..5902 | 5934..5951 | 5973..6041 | -0.4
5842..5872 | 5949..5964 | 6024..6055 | -0.5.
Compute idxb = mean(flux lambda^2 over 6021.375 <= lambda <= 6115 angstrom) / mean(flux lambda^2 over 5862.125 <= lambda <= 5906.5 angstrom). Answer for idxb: 1.10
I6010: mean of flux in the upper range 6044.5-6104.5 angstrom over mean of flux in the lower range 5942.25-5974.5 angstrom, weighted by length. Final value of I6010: 0.9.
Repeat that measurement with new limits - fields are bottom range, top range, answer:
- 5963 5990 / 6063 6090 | 0.85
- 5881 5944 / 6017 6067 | 1.03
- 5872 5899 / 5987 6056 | 1.07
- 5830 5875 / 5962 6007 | 1.06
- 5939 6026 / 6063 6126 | 0.94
